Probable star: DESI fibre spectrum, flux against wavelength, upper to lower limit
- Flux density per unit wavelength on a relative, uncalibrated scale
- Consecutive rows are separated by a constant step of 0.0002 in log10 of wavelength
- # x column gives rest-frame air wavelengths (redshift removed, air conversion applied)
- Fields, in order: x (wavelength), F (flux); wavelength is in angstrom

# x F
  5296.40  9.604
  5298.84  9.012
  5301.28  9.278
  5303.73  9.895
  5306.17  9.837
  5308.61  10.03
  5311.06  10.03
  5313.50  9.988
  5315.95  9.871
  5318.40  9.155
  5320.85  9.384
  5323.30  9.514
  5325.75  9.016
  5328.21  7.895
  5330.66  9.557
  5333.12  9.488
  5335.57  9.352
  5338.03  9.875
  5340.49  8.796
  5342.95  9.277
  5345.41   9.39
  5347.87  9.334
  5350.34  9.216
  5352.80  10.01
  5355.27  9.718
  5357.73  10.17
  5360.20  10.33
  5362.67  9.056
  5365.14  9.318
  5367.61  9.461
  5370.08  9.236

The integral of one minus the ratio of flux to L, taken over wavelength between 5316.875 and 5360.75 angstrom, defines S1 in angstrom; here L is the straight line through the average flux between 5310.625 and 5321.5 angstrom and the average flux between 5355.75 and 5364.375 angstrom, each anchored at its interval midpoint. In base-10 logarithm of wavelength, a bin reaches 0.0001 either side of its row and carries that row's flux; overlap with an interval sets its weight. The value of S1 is 1.6 angstrom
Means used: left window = 9.68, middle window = 9.4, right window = 9.82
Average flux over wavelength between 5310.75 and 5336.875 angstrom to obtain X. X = 9.37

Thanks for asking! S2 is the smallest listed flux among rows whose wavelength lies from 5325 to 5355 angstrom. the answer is 7.895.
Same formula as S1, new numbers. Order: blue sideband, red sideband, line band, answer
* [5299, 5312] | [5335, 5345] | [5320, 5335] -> 0.52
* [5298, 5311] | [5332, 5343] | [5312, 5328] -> 0.22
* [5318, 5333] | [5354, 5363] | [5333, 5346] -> 0.12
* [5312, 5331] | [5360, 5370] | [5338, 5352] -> 0.12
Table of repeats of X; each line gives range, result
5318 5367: 9.4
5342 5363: 9.64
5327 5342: 9.17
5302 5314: 9.93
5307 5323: 9.73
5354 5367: 9.71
